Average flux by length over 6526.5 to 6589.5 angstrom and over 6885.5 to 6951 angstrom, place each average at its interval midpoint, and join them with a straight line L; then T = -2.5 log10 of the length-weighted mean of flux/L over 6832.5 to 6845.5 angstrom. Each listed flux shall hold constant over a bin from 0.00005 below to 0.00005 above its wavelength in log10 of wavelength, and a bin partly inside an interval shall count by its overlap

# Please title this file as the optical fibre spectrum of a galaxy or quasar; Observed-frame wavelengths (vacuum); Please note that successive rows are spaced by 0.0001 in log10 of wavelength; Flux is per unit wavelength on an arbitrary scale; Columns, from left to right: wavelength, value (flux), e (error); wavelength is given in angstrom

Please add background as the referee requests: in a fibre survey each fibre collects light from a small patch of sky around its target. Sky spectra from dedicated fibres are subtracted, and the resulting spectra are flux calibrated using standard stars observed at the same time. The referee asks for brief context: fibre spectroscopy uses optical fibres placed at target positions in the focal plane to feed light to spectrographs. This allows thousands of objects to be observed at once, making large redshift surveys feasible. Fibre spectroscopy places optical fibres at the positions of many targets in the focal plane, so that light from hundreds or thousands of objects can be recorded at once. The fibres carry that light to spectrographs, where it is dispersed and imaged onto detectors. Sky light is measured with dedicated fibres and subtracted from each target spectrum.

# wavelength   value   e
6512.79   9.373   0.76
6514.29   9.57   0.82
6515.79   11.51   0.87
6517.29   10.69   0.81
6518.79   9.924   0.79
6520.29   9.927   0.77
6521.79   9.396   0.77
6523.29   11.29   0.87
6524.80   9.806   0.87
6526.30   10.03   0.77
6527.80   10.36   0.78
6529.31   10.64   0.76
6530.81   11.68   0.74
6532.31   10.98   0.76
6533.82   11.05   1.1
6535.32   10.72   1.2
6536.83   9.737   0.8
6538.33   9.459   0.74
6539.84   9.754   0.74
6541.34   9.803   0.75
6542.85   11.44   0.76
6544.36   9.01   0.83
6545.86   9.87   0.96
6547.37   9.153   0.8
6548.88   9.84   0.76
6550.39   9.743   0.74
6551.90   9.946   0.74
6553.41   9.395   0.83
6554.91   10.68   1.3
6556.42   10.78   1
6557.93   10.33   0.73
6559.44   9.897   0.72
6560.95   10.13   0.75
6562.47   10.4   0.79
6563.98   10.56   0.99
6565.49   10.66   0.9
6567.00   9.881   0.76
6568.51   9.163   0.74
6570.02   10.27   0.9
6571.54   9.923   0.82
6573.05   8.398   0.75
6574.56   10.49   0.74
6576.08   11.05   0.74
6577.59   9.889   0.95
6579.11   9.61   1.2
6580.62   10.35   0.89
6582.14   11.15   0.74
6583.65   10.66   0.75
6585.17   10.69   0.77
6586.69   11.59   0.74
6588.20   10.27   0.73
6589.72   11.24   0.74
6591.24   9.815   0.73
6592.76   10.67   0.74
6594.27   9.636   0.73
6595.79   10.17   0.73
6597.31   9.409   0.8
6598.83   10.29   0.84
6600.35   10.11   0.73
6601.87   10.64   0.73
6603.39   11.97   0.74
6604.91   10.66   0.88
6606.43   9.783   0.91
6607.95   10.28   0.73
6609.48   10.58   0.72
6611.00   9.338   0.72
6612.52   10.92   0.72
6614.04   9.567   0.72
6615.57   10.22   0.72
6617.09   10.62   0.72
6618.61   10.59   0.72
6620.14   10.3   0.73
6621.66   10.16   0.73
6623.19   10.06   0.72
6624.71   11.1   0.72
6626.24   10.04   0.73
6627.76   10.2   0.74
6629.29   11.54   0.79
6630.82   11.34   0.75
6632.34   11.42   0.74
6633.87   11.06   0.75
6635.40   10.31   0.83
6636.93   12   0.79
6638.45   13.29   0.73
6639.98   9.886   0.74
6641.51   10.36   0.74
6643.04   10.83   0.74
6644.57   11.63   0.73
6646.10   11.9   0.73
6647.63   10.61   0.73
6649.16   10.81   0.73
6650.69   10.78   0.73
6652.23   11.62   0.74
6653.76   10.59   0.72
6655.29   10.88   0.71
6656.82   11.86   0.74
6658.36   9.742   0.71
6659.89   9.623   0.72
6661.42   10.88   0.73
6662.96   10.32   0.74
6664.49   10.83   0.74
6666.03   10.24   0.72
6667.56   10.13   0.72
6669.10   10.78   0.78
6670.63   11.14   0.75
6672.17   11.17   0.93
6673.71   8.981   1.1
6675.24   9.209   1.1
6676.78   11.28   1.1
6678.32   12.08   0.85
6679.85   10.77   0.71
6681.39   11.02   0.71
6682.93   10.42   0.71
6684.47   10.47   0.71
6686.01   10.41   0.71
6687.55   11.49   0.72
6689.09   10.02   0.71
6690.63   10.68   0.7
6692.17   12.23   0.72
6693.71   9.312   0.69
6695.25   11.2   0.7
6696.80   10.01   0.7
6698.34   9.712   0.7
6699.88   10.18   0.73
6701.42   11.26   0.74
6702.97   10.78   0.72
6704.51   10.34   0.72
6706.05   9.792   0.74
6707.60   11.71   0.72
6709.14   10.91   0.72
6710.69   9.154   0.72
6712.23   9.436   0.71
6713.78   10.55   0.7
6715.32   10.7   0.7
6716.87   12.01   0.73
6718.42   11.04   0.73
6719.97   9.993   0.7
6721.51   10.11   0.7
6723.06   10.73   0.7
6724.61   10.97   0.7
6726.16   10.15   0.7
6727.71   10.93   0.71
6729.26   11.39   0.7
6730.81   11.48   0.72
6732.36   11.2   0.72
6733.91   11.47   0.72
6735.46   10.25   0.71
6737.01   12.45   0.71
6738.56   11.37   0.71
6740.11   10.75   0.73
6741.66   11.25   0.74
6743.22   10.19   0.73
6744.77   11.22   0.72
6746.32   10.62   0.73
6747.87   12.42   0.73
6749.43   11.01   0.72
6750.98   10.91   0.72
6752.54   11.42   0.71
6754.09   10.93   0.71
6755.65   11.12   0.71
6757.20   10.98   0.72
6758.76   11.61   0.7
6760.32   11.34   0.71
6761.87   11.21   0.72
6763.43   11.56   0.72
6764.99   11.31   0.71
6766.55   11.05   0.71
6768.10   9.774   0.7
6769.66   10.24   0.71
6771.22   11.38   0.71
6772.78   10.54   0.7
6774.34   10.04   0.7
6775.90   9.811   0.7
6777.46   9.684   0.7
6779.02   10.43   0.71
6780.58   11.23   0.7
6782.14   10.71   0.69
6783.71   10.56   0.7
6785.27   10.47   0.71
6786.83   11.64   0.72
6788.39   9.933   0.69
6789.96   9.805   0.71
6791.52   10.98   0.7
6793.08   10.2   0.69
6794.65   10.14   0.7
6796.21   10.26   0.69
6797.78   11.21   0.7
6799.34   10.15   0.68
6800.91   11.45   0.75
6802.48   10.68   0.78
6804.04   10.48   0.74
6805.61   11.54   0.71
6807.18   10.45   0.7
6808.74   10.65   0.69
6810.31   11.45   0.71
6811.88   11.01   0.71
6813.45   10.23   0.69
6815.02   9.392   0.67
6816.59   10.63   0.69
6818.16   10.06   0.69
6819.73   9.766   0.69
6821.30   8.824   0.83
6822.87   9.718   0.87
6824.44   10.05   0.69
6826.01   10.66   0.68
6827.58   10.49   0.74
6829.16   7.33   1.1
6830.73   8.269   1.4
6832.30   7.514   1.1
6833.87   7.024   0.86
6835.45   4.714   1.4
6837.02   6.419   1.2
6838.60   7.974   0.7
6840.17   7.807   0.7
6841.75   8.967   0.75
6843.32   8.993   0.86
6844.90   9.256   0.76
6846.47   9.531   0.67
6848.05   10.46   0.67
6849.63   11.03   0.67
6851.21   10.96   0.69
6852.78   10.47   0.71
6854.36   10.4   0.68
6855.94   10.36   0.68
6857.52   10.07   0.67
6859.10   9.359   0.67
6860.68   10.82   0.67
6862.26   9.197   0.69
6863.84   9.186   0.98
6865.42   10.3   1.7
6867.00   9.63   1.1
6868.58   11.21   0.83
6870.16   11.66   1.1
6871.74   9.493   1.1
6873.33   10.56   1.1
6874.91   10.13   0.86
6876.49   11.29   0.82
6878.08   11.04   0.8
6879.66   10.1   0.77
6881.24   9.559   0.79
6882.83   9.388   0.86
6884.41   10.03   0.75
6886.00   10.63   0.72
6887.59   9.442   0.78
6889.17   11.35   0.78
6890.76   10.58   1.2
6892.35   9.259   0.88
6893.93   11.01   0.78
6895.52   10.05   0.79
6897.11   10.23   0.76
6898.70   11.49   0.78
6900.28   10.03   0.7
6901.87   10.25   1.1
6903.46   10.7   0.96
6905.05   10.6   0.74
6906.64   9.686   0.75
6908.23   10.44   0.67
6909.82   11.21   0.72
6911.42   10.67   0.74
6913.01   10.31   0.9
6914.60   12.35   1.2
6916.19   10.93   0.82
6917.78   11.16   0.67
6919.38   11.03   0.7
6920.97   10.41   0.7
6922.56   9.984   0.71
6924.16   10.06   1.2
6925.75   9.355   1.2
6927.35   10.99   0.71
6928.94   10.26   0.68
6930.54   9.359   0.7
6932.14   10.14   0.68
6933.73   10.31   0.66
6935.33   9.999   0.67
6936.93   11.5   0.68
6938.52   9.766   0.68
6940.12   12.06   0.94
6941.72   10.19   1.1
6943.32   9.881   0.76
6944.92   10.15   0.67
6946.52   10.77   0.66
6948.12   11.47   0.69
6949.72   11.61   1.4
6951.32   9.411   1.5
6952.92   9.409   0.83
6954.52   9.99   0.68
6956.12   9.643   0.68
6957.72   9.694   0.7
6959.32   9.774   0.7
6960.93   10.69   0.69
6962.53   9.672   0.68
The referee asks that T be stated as 0.34 mag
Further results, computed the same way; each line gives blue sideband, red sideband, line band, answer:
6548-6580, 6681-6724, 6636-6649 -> -0.10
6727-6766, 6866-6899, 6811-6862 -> 0.14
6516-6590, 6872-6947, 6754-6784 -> -0.04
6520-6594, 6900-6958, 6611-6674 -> -0.05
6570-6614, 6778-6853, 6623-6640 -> -0.09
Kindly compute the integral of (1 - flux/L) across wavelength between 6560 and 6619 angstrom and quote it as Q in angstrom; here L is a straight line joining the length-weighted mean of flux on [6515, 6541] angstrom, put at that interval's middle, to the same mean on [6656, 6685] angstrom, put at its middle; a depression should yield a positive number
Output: 1.0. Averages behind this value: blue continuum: 10.4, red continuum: 10.6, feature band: 10.3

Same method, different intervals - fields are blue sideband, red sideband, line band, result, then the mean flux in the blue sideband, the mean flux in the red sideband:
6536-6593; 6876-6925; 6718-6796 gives -3.7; 10.1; 10.5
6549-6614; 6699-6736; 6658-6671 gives 0.1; 10.3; 10.7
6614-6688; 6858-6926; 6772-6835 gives 2.5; 10.8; 10.4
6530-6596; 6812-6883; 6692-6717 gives -1.4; 10.2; 9.58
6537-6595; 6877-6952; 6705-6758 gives -3.1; 10.1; 10.5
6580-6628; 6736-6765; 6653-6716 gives 1.9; 10.4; 11.2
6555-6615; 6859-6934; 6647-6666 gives -0.7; 10.3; 10.4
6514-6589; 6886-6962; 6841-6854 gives 0.5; 10.2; 10.4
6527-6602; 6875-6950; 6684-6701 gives -0.4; 10.2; 10.5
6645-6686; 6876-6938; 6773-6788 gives 0.1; 10.7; 10.4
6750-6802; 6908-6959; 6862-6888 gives 0.9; 10.7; 10.4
